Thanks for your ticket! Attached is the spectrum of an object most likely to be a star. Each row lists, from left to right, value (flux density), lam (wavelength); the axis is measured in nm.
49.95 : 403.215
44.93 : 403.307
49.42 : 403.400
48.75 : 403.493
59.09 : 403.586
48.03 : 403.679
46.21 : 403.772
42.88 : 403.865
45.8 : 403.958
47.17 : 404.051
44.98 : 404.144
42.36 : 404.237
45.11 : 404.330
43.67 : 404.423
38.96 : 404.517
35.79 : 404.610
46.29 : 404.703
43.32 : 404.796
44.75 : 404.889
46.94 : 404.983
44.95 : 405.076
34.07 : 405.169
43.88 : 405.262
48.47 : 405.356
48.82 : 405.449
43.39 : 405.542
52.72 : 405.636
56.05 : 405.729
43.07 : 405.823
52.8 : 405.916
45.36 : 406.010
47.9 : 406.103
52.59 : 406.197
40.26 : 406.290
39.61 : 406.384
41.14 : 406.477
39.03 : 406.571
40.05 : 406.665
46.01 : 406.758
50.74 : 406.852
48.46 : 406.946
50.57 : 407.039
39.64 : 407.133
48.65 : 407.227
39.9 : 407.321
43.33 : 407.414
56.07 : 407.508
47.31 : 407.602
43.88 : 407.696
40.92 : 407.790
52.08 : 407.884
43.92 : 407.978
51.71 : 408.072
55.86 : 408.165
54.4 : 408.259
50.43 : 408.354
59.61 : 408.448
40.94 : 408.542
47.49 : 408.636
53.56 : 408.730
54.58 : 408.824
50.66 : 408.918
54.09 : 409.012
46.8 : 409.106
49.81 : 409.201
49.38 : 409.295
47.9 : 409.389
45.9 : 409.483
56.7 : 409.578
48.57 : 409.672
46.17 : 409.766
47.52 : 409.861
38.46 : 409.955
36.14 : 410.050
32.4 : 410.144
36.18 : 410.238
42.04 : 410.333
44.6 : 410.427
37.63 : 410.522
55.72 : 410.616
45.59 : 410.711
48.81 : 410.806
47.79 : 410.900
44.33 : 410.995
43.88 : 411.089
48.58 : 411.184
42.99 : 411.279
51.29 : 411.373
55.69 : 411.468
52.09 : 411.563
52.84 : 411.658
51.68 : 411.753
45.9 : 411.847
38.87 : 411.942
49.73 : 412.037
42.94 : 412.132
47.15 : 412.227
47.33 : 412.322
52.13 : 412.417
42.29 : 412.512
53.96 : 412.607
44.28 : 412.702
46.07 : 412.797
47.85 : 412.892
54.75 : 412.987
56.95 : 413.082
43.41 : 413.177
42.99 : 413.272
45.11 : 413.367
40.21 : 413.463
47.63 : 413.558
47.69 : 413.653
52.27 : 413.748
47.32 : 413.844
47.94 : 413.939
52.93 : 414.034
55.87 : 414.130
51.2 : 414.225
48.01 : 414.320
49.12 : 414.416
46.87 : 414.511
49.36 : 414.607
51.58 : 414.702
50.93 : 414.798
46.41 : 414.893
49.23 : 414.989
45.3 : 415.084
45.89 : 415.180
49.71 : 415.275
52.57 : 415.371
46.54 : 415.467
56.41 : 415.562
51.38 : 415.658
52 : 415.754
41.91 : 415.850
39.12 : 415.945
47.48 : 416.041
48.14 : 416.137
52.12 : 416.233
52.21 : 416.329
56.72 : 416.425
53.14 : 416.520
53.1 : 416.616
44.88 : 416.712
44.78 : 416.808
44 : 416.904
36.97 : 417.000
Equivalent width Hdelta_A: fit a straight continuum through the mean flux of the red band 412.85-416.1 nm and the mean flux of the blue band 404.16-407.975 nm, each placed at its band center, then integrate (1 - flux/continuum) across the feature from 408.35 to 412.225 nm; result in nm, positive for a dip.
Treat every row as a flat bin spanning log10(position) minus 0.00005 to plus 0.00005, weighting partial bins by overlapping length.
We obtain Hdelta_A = -0.02 nm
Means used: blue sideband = 45.2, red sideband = 48.6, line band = 47.2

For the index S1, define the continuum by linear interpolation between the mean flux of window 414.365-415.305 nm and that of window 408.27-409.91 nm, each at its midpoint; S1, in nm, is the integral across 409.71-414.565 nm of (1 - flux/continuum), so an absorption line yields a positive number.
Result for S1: 0.22 nm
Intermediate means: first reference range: 50.1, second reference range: 48.4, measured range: 46.9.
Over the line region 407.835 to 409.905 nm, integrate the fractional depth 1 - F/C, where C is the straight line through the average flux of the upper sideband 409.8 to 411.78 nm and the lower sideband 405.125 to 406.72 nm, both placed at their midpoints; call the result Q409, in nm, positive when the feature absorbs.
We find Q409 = -0.23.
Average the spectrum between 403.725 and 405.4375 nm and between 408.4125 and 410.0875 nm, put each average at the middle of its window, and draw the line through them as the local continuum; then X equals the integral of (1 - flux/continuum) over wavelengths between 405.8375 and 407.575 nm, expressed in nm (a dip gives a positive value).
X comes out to 0.01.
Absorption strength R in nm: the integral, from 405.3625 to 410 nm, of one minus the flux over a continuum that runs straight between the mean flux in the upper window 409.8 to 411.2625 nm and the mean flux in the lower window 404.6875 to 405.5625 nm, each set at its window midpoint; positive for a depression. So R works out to -0.42 nm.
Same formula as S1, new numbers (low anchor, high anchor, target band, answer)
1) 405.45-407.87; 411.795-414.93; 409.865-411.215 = 0.120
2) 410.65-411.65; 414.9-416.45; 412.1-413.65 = 0.043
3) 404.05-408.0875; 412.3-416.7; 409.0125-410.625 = 0.073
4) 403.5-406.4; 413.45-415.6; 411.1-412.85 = 0.012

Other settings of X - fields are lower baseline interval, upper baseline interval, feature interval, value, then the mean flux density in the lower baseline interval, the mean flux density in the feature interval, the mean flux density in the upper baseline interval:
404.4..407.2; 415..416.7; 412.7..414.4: 0.00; 45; 48.6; 49.5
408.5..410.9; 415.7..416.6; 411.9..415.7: -0.01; 46.4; 48.5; 49.4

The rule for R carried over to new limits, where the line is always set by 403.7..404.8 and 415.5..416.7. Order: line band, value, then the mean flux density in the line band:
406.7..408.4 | -0.09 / 47.9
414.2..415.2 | 0.02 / 48.5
